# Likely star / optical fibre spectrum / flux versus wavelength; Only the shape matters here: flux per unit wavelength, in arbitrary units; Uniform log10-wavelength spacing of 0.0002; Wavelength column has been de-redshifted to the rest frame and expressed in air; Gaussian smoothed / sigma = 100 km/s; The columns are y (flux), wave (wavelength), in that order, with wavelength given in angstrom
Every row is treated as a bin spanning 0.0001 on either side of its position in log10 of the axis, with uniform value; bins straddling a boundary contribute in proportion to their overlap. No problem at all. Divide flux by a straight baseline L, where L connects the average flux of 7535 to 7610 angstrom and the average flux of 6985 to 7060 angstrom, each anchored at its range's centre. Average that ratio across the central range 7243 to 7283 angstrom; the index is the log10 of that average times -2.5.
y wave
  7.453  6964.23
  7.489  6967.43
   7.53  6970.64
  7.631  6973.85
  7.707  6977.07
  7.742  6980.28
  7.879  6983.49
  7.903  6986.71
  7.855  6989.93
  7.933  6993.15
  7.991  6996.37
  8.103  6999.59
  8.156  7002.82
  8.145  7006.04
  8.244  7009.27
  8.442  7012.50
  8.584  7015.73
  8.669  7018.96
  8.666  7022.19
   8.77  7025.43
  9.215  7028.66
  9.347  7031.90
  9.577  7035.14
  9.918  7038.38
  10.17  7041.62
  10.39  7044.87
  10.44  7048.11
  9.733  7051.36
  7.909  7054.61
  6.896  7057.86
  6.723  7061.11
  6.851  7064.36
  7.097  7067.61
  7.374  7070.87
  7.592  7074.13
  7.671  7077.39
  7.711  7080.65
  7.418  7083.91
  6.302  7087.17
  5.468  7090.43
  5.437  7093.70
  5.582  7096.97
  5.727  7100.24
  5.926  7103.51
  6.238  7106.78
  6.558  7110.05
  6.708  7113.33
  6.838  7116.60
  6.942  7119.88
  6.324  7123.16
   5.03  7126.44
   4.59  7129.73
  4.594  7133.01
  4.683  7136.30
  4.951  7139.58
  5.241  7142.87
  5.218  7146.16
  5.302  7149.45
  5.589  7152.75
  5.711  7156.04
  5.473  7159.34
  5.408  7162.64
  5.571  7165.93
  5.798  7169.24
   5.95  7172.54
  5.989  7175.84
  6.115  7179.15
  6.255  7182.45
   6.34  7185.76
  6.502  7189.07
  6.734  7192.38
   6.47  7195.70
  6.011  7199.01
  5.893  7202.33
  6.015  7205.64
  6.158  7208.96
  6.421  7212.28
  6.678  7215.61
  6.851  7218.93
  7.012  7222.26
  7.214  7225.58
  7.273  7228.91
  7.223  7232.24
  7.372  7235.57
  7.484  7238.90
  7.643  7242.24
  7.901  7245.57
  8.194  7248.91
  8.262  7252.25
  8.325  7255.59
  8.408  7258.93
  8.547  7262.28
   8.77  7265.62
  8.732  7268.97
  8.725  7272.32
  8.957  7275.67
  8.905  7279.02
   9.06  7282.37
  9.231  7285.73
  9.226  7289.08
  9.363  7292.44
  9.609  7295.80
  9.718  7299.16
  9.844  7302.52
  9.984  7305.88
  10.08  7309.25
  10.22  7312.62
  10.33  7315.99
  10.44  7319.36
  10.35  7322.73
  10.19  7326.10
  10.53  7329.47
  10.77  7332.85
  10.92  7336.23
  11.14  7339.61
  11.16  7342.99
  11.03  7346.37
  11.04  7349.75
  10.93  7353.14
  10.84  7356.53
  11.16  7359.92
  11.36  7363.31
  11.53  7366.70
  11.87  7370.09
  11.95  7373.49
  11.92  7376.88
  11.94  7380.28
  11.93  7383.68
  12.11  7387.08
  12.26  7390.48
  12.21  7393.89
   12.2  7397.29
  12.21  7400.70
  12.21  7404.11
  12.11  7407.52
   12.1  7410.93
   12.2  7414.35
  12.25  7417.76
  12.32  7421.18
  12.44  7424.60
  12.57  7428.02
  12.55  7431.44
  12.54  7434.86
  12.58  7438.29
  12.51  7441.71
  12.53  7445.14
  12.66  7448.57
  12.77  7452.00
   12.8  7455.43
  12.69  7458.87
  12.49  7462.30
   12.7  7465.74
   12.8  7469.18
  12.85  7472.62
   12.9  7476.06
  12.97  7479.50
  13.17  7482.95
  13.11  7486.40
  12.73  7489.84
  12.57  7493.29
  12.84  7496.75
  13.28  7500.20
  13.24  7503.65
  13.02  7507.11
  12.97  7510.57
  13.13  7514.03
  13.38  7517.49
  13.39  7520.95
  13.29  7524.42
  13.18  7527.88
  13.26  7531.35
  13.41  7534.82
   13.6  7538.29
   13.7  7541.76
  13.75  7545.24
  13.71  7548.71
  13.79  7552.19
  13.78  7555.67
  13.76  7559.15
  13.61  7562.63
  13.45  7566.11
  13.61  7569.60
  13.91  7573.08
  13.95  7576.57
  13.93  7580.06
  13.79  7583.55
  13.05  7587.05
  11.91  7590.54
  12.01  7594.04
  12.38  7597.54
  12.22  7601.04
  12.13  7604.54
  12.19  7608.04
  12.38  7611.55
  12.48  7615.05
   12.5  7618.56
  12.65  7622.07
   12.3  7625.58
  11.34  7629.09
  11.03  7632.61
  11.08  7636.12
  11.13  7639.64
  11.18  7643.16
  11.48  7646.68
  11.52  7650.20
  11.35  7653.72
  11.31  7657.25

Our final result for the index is 0.25 mag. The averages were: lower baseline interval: 8.73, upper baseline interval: 13.2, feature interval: 8.53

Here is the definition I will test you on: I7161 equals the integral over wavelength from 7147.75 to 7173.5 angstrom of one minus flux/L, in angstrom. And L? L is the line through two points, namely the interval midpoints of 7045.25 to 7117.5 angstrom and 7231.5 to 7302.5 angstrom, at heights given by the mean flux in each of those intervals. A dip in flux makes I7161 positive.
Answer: 7.11 angstrom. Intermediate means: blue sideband 7.07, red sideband 8.6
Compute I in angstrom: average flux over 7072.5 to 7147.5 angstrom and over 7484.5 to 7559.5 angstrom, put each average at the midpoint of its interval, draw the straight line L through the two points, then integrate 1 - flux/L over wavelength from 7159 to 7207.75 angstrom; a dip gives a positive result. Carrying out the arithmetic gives 8.5 angstrom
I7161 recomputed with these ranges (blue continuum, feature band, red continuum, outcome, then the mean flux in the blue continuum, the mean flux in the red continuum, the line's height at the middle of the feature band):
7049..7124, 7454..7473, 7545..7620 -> -1.8 angstrom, 6.87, 13.1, 11.6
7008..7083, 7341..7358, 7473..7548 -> 0.8 angstrom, 8.51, 13.2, 11.6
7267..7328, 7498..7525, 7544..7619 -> -2.1 angstrom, 9.61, 13.1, 12.2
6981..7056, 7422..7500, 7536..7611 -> -2.5 angstrom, 8.78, 13.2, 12.3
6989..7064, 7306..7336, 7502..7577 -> 2.8 angstrom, 8.67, 13.5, 11.4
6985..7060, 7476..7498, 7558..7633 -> -1.6 angstrom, 8.73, 12.8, 12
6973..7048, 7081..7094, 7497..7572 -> 4.1 angstrom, 8.62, 13.4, 9.32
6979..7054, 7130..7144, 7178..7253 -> 5.1 angstrom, 8.77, 6.86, 7.61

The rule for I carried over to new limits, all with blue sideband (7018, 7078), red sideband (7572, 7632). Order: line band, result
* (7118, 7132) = 5.3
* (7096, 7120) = 7.3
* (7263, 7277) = 2.0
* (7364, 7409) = -4.0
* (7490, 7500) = -0.8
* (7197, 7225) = 9.6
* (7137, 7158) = 9.0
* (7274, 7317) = 3.4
